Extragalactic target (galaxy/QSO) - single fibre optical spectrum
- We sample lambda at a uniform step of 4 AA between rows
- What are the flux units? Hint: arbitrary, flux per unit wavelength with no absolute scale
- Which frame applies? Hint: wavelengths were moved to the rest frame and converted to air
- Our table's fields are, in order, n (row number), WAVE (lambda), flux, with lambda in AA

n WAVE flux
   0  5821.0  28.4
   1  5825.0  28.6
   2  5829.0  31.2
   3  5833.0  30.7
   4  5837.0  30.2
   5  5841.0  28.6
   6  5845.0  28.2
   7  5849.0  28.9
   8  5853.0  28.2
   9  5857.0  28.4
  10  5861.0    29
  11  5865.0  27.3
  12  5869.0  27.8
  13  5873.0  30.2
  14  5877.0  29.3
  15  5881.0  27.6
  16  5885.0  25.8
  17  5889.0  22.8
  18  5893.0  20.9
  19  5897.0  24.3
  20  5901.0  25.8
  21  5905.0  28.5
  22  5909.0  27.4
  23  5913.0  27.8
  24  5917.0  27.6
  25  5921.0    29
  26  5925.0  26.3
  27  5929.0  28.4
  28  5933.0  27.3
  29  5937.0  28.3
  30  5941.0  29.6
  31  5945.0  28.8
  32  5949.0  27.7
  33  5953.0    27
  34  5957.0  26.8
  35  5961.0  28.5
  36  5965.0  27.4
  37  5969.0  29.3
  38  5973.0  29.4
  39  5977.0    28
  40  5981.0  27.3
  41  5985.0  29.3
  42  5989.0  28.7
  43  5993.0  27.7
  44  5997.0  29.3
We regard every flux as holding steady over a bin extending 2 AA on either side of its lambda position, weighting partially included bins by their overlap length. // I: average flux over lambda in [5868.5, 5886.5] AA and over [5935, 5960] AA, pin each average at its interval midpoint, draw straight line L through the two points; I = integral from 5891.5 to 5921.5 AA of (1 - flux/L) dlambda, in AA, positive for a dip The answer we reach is 1.9 AA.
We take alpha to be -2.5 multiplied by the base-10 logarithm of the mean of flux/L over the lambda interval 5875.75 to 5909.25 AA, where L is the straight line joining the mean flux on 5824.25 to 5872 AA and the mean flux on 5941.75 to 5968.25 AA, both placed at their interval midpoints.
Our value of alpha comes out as 0.11 mag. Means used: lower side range 29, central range 25.7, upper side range 27.9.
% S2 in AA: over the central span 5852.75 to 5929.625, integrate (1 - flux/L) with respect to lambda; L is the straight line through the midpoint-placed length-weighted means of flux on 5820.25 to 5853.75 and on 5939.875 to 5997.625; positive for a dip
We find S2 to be 4.8 AA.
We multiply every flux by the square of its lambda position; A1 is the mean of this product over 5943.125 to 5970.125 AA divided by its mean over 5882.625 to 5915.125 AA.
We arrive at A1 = 1.12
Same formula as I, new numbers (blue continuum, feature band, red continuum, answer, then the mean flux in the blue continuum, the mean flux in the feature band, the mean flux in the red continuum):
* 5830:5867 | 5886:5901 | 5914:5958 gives 2.7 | 28.9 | 23.3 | 27.9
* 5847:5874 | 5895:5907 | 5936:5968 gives 0.9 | 28.5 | 26.2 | 28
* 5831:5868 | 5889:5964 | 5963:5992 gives 3.9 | 28.8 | 27.1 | 28.5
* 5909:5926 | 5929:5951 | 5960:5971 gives -0.2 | 27.7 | 28.3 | 28.4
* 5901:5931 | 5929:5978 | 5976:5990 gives -0.2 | 27.7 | 28.2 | 28.3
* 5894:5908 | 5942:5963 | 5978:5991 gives -0.3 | 25.9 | 27.8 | 28.4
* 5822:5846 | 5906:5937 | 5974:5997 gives 1.2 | 29.6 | 27.8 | 28.3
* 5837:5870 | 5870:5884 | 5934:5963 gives -0.2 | 28.4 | 28.7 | 28.1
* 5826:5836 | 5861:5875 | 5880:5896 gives -1.1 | 30.6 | 28.5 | 24.1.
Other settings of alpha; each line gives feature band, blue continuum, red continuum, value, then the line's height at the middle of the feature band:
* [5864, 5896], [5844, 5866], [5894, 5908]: 0.029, 27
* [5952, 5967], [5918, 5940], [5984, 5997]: 0.032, 28.3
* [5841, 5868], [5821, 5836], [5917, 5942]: 0.042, 29.4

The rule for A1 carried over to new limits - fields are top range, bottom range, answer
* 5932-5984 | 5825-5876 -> 1.01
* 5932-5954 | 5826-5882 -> 1.00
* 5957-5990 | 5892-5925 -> 1.09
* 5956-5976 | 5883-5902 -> 1.22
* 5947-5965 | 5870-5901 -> 1.09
